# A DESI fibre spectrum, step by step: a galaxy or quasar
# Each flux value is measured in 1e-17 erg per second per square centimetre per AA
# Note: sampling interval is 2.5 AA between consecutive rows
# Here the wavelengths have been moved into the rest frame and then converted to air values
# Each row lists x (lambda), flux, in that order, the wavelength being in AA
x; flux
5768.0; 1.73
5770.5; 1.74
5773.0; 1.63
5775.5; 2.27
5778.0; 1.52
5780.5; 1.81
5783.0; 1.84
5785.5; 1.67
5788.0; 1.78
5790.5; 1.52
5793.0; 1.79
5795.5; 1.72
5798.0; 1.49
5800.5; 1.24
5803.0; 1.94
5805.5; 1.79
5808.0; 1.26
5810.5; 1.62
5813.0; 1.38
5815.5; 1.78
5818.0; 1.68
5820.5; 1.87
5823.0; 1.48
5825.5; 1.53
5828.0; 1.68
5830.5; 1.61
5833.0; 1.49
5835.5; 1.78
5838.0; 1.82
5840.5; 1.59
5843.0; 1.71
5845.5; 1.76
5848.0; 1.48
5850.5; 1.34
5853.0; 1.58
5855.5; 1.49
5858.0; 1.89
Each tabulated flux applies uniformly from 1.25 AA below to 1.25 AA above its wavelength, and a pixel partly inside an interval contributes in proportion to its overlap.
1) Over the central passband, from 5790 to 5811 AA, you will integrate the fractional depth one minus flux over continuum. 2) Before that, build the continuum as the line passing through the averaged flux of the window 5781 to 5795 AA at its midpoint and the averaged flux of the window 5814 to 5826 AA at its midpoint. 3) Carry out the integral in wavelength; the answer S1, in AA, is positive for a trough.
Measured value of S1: 1.3 AA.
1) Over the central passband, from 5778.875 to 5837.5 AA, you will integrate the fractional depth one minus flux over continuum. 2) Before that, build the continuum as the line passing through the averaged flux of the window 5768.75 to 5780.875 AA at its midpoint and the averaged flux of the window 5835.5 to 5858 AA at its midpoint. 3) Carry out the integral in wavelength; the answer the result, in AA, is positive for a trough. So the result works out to 2.4 AA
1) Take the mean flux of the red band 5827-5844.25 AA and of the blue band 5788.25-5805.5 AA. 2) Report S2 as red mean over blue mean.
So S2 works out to 1.02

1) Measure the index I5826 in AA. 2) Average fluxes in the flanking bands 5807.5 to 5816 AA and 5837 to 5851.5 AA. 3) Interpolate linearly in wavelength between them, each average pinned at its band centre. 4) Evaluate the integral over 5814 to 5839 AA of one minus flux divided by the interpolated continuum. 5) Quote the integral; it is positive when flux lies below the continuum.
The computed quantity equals -1.8 AA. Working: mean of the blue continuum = 1.51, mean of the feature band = 1.67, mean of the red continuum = 1.62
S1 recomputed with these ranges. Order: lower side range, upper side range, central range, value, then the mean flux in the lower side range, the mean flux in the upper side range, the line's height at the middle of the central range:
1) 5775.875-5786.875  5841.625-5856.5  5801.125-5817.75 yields 0.6 AA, 1.76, 1.56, 1.67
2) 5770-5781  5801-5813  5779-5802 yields 0.7 AA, 1.8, 1.6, 1.7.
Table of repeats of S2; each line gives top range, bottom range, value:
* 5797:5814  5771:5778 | 0.83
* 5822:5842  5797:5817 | 1.04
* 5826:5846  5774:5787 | 0.92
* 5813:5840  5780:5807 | 0.98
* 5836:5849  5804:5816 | 1.08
